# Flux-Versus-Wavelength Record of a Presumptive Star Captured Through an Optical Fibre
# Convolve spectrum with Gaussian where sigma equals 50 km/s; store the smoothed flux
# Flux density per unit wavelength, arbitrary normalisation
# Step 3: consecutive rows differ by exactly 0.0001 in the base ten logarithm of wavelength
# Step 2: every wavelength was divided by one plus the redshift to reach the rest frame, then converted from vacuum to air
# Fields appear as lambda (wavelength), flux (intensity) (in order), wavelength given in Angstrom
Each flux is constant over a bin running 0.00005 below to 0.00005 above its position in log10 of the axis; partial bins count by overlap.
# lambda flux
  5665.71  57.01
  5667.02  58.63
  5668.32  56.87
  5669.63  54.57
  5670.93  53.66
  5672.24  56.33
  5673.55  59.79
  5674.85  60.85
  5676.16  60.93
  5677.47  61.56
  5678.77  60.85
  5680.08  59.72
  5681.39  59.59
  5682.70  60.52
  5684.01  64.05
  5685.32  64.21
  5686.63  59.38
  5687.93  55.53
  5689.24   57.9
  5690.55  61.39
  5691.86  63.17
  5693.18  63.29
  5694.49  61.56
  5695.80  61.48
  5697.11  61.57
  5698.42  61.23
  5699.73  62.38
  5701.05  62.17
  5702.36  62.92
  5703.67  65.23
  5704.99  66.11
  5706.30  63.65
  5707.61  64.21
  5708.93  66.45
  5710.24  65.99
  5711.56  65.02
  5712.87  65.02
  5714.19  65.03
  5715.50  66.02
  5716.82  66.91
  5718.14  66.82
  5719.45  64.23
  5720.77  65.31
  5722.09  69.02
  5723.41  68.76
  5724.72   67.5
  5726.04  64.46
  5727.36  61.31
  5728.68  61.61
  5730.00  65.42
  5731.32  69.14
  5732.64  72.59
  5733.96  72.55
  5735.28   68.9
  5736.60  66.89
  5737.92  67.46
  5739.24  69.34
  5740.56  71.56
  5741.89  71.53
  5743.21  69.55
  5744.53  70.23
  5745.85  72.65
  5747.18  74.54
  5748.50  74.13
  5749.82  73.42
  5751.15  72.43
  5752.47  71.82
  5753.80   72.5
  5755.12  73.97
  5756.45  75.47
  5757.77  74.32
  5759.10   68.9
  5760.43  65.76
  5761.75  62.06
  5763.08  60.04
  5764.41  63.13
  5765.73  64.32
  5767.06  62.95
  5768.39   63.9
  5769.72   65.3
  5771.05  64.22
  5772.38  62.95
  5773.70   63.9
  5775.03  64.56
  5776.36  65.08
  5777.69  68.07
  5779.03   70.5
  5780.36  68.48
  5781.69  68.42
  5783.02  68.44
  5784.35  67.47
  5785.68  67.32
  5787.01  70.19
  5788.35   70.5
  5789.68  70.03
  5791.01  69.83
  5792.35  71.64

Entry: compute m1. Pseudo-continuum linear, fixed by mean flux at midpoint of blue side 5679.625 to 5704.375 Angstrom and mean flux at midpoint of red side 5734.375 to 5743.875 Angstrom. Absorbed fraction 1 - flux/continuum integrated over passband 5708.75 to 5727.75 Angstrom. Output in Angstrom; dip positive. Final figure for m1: 0.0 Angstrom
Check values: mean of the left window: 61.4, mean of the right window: 69.4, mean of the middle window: 65.9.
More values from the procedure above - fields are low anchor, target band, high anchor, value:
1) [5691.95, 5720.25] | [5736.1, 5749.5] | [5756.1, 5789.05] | -1.1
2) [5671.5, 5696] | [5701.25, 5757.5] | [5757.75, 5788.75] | -4.3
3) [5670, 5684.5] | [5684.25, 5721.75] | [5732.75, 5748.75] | 0.4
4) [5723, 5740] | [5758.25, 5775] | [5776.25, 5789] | 1.0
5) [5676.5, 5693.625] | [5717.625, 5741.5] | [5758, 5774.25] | -1.8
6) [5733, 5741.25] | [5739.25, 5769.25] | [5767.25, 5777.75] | -1.0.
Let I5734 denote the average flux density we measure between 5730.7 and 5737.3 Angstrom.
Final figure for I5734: 70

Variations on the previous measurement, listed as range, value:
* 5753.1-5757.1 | 73.9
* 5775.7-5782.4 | 68.1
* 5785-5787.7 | 68.7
